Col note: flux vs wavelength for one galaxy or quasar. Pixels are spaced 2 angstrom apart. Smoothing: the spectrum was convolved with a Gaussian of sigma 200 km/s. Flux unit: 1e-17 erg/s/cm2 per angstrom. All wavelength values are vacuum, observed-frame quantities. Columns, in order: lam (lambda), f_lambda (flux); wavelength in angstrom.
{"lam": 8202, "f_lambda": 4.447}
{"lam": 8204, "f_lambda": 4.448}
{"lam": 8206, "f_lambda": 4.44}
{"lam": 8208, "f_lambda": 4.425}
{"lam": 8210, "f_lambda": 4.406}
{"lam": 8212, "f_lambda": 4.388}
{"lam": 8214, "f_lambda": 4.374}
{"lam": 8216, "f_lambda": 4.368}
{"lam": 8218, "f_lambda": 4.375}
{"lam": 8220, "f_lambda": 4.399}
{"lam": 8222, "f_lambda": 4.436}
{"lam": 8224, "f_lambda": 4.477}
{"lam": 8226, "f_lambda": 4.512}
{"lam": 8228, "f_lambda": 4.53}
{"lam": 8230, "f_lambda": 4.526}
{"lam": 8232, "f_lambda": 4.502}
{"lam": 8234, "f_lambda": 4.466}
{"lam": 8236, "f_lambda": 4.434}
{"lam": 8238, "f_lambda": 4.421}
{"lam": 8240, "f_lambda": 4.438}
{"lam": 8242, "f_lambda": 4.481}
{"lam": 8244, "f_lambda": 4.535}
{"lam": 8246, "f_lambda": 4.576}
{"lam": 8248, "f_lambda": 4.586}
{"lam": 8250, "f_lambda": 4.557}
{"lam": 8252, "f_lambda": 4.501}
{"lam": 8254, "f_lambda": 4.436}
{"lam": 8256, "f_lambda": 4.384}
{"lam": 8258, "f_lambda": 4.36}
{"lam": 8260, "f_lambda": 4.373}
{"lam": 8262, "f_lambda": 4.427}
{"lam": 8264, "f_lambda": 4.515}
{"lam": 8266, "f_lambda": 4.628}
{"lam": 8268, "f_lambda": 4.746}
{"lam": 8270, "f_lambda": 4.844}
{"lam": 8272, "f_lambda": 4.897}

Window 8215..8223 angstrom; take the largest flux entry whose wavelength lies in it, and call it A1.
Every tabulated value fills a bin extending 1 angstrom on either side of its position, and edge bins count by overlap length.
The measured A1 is 4.436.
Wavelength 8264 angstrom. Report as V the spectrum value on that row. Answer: 4.515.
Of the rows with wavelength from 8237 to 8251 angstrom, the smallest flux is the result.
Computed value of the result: 4.421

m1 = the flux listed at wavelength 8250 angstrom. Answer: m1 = 4.557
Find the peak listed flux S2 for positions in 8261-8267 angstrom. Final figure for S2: 4.628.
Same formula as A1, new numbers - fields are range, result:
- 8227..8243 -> 4.53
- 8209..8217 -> 4.406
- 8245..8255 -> 4.586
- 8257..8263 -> 4.427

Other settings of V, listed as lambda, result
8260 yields 4.373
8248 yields 4.586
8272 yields 4.897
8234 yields 4.466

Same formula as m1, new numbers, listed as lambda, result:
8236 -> 4.434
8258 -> 4.36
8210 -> 4.406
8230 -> 4.526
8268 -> 4.746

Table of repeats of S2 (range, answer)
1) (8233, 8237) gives 4.466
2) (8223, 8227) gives 4.512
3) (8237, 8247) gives 4.576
